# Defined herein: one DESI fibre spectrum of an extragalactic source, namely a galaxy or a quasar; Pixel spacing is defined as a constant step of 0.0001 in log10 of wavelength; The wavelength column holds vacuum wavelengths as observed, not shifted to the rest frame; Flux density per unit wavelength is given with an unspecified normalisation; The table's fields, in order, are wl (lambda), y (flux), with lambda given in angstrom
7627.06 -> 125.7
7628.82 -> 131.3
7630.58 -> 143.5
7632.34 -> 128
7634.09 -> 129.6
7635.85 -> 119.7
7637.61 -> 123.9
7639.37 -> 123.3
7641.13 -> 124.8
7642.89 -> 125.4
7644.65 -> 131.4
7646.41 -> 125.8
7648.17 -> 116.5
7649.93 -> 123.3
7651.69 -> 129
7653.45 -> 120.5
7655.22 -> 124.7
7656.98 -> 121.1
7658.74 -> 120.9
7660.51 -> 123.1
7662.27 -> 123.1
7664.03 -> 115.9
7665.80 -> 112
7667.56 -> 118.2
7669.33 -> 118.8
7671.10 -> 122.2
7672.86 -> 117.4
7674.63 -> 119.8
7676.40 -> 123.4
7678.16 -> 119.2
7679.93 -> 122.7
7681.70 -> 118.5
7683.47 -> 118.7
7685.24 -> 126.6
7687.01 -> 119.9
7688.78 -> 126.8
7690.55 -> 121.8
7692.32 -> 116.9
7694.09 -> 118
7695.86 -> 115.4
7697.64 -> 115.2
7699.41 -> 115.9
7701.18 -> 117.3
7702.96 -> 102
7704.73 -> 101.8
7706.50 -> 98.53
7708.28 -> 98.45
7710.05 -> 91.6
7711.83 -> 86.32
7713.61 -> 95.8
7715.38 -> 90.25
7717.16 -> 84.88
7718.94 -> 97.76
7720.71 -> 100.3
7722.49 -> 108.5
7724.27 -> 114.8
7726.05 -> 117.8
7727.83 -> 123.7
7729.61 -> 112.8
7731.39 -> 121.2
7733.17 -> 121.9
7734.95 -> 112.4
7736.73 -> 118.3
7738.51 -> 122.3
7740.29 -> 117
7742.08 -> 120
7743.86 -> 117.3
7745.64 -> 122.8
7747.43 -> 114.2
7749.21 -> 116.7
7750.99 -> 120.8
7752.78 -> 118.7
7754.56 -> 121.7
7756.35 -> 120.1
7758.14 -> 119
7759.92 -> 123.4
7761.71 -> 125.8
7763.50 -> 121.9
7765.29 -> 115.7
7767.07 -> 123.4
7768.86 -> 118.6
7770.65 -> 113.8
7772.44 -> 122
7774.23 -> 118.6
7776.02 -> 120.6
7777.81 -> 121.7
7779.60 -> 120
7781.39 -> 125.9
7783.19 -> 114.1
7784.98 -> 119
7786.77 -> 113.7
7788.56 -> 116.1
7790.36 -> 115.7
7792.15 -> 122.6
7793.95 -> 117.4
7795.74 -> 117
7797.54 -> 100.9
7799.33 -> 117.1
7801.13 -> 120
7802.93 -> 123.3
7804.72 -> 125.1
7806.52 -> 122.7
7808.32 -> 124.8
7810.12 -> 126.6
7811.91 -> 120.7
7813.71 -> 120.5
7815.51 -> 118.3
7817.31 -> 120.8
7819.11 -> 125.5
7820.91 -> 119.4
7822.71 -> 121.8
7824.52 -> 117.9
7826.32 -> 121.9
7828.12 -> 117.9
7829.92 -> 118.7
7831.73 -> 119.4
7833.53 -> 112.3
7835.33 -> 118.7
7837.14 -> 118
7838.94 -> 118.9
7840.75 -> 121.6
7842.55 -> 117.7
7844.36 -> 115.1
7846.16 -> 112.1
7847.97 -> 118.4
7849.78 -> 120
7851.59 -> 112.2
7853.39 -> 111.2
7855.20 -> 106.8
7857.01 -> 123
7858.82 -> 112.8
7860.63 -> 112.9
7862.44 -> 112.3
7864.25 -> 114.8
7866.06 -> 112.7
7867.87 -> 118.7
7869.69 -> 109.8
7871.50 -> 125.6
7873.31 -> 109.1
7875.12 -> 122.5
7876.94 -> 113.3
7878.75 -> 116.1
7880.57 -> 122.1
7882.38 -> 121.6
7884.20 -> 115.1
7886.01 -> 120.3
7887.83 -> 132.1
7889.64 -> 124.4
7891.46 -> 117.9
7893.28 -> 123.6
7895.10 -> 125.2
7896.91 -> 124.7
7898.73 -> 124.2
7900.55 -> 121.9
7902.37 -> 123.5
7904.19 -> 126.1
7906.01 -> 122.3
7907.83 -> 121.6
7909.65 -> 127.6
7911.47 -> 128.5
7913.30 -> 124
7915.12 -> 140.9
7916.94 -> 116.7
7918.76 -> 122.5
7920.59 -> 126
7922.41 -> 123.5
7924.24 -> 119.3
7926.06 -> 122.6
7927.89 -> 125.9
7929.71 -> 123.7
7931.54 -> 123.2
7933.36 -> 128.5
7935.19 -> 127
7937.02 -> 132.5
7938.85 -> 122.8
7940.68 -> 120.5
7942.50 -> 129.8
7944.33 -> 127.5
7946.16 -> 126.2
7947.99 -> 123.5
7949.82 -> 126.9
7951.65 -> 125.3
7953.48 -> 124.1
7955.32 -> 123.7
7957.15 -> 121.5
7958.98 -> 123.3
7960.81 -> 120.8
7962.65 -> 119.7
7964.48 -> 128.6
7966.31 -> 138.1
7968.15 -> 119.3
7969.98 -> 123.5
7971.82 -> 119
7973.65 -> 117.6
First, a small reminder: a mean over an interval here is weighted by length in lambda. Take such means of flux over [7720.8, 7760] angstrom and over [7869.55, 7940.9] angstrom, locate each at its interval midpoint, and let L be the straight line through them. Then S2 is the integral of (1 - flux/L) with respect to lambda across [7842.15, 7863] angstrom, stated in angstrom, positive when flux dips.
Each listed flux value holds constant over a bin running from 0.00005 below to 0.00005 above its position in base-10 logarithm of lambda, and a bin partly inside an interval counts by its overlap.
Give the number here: 1.2 angstrom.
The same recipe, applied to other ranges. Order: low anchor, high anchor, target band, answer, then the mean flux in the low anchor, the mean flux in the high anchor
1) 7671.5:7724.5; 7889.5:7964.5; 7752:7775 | -1.2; 110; 125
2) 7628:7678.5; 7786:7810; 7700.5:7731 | 4.7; 123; 118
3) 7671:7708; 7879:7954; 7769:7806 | 0.5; 117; 124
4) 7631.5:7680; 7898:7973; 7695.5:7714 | 2.9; 122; 125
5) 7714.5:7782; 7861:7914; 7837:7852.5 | 0.3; 116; 121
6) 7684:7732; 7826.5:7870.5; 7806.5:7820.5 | -1.0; 109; 116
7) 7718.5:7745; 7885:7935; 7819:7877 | 2.2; 115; 125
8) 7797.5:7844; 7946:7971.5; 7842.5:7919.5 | 1.4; 120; 124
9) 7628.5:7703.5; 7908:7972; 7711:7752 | 3.8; 122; 125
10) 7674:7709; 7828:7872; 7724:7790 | -1.8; 116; 116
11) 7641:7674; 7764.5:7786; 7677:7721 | 4.3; 122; 119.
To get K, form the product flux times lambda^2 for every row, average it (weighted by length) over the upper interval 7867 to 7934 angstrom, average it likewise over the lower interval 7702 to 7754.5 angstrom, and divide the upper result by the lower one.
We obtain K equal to 1.17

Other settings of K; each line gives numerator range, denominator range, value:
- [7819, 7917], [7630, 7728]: 1.08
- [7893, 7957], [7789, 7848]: 1.08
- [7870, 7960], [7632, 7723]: 1.14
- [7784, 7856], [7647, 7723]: 1.08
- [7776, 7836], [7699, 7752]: 1.11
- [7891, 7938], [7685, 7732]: 1.21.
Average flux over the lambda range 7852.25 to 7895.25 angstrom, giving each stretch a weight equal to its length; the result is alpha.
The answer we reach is 118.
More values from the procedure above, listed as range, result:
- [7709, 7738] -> 106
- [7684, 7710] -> 113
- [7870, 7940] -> 123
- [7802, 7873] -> 118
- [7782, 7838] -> 119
